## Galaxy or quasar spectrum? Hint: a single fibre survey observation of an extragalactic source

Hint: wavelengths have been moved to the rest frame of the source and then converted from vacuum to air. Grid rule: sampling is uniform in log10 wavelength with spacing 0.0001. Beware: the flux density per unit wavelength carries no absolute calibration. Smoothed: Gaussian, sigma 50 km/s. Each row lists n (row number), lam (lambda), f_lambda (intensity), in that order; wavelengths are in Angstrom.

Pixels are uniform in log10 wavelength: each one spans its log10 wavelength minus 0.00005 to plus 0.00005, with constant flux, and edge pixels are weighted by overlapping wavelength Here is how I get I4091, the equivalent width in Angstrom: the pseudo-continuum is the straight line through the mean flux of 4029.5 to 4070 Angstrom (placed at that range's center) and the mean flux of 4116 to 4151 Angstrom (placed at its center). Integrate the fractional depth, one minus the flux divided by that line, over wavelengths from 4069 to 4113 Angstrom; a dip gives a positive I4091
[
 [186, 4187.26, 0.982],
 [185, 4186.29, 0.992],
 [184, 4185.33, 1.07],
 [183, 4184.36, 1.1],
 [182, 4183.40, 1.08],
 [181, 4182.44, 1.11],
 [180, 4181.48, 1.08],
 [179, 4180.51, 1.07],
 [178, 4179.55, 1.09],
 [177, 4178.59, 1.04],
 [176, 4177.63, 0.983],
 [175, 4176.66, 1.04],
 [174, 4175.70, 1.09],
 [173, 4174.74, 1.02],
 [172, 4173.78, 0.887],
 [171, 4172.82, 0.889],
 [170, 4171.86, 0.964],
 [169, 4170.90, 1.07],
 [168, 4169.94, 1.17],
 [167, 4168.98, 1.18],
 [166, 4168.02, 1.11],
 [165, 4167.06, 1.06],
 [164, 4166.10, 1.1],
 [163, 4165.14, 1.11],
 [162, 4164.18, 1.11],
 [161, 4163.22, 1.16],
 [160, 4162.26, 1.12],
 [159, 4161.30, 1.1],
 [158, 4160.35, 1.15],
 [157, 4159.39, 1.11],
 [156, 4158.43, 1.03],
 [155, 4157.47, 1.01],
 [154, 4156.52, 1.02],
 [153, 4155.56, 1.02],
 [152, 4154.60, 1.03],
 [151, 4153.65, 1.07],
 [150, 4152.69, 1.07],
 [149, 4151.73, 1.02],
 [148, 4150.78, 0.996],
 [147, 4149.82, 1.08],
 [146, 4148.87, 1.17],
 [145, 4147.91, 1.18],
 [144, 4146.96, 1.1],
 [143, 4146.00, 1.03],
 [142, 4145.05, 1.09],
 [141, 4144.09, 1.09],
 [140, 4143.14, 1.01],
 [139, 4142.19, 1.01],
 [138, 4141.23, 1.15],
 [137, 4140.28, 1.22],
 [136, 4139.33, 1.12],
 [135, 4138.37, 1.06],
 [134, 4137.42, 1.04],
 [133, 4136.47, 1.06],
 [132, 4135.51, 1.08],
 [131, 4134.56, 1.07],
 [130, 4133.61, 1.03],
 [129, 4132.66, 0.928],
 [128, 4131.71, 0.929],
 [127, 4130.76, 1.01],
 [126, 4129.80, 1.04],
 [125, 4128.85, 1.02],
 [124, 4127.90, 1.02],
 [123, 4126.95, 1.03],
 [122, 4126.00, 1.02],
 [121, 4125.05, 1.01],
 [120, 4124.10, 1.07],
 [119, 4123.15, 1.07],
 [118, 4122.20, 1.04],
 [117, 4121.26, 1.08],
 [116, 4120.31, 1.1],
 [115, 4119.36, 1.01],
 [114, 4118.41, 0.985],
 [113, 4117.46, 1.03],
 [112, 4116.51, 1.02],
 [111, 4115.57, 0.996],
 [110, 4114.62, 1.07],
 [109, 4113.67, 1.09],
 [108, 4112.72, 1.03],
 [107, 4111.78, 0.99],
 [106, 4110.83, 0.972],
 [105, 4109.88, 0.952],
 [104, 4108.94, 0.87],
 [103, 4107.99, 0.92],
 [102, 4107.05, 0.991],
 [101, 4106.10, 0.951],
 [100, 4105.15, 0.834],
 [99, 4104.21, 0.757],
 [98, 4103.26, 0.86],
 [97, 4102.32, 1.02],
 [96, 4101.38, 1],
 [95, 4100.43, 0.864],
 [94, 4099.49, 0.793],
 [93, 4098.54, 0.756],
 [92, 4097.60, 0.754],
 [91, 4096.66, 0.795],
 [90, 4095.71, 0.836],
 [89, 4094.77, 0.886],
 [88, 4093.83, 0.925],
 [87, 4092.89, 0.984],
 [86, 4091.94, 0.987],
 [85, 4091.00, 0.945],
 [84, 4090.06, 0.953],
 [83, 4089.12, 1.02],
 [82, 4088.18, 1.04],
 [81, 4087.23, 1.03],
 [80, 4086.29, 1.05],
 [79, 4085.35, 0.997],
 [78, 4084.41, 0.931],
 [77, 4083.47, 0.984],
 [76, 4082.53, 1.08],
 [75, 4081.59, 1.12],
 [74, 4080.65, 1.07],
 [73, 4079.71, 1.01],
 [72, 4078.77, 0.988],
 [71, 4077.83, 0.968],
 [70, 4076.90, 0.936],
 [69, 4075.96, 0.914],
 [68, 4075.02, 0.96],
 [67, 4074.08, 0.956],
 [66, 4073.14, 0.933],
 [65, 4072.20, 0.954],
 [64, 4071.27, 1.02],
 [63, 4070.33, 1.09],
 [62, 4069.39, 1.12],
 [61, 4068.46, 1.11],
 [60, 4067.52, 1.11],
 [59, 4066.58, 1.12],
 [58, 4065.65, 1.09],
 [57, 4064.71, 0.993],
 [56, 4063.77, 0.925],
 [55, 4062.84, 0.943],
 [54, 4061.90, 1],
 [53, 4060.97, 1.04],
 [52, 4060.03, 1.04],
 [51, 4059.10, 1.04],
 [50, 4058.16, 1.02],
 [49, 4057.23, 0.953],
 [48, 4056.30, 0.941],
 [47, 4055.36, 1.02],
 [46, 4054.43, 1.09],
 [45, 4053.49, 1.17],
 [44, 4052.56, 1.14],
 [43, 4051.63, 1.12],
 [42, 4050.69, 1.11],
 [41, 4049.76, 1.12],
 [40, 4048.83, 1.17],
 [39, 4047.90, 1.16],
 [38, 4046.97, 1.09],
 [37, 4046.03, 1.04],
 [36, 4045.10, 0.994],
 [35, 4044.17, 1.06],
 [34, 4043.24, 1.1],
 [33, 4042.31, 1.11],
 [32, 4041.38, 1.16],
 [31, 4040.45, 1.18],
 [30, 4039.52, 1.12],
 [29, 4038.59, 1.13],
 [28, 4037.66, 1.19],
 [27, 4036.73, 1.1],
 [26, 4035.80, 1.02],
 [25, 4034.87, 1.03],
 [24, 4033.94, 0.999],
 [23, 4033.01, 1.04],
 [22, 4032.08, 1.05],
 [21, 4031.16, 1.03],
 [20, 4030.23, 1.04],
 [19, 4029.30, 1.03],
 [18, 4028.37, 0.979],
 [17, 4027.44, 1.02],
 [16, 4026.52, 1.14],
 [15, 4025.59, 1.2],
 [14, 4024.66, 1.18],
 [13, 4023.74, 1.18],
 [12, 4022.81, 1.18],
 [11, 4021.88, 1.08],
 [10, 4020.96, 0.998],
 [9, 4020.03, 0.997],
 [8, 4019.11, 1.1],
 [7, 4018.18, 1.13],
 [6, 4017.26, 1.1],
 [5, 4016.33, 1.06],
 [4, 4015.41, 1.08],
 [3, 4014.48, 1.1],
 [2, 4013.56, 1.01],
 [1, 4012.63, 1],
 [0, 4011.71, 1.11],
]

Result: 4.6 Angstrom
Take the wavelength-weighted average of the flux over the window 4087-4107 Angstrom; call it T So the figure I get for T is 0.904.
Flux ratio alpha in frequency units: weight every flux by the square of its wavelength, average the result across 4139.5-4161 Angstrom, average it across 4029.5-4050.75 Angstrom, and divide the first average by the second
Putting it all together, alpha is 1.0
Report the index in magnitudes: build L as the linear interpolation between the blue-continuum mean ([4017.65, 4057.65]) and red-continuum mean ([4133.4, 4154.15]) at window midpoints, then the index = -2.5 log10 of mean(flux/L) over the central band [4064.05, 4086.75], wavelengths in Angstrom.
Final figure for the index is 0.07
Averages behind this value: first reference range 1.09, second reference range 1.08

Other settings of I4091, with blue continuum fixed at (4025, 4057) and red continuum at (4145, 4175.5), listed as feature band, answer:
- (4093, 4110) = 3.2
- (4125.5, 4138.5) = 0.6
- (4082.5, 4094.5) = 1.0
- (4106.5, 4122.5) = 1.0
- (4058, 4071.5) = 0.5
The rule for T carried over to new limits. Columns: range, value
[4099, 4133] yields 0.983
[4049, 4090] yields 1.03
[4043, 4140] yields 1.01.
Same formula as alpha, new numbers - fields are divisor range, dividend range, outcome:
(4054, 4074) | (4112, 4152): 1.06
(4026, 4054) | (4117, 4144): 1.00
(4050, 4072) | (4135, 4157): 1.06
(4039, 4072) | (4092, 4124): 0.91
